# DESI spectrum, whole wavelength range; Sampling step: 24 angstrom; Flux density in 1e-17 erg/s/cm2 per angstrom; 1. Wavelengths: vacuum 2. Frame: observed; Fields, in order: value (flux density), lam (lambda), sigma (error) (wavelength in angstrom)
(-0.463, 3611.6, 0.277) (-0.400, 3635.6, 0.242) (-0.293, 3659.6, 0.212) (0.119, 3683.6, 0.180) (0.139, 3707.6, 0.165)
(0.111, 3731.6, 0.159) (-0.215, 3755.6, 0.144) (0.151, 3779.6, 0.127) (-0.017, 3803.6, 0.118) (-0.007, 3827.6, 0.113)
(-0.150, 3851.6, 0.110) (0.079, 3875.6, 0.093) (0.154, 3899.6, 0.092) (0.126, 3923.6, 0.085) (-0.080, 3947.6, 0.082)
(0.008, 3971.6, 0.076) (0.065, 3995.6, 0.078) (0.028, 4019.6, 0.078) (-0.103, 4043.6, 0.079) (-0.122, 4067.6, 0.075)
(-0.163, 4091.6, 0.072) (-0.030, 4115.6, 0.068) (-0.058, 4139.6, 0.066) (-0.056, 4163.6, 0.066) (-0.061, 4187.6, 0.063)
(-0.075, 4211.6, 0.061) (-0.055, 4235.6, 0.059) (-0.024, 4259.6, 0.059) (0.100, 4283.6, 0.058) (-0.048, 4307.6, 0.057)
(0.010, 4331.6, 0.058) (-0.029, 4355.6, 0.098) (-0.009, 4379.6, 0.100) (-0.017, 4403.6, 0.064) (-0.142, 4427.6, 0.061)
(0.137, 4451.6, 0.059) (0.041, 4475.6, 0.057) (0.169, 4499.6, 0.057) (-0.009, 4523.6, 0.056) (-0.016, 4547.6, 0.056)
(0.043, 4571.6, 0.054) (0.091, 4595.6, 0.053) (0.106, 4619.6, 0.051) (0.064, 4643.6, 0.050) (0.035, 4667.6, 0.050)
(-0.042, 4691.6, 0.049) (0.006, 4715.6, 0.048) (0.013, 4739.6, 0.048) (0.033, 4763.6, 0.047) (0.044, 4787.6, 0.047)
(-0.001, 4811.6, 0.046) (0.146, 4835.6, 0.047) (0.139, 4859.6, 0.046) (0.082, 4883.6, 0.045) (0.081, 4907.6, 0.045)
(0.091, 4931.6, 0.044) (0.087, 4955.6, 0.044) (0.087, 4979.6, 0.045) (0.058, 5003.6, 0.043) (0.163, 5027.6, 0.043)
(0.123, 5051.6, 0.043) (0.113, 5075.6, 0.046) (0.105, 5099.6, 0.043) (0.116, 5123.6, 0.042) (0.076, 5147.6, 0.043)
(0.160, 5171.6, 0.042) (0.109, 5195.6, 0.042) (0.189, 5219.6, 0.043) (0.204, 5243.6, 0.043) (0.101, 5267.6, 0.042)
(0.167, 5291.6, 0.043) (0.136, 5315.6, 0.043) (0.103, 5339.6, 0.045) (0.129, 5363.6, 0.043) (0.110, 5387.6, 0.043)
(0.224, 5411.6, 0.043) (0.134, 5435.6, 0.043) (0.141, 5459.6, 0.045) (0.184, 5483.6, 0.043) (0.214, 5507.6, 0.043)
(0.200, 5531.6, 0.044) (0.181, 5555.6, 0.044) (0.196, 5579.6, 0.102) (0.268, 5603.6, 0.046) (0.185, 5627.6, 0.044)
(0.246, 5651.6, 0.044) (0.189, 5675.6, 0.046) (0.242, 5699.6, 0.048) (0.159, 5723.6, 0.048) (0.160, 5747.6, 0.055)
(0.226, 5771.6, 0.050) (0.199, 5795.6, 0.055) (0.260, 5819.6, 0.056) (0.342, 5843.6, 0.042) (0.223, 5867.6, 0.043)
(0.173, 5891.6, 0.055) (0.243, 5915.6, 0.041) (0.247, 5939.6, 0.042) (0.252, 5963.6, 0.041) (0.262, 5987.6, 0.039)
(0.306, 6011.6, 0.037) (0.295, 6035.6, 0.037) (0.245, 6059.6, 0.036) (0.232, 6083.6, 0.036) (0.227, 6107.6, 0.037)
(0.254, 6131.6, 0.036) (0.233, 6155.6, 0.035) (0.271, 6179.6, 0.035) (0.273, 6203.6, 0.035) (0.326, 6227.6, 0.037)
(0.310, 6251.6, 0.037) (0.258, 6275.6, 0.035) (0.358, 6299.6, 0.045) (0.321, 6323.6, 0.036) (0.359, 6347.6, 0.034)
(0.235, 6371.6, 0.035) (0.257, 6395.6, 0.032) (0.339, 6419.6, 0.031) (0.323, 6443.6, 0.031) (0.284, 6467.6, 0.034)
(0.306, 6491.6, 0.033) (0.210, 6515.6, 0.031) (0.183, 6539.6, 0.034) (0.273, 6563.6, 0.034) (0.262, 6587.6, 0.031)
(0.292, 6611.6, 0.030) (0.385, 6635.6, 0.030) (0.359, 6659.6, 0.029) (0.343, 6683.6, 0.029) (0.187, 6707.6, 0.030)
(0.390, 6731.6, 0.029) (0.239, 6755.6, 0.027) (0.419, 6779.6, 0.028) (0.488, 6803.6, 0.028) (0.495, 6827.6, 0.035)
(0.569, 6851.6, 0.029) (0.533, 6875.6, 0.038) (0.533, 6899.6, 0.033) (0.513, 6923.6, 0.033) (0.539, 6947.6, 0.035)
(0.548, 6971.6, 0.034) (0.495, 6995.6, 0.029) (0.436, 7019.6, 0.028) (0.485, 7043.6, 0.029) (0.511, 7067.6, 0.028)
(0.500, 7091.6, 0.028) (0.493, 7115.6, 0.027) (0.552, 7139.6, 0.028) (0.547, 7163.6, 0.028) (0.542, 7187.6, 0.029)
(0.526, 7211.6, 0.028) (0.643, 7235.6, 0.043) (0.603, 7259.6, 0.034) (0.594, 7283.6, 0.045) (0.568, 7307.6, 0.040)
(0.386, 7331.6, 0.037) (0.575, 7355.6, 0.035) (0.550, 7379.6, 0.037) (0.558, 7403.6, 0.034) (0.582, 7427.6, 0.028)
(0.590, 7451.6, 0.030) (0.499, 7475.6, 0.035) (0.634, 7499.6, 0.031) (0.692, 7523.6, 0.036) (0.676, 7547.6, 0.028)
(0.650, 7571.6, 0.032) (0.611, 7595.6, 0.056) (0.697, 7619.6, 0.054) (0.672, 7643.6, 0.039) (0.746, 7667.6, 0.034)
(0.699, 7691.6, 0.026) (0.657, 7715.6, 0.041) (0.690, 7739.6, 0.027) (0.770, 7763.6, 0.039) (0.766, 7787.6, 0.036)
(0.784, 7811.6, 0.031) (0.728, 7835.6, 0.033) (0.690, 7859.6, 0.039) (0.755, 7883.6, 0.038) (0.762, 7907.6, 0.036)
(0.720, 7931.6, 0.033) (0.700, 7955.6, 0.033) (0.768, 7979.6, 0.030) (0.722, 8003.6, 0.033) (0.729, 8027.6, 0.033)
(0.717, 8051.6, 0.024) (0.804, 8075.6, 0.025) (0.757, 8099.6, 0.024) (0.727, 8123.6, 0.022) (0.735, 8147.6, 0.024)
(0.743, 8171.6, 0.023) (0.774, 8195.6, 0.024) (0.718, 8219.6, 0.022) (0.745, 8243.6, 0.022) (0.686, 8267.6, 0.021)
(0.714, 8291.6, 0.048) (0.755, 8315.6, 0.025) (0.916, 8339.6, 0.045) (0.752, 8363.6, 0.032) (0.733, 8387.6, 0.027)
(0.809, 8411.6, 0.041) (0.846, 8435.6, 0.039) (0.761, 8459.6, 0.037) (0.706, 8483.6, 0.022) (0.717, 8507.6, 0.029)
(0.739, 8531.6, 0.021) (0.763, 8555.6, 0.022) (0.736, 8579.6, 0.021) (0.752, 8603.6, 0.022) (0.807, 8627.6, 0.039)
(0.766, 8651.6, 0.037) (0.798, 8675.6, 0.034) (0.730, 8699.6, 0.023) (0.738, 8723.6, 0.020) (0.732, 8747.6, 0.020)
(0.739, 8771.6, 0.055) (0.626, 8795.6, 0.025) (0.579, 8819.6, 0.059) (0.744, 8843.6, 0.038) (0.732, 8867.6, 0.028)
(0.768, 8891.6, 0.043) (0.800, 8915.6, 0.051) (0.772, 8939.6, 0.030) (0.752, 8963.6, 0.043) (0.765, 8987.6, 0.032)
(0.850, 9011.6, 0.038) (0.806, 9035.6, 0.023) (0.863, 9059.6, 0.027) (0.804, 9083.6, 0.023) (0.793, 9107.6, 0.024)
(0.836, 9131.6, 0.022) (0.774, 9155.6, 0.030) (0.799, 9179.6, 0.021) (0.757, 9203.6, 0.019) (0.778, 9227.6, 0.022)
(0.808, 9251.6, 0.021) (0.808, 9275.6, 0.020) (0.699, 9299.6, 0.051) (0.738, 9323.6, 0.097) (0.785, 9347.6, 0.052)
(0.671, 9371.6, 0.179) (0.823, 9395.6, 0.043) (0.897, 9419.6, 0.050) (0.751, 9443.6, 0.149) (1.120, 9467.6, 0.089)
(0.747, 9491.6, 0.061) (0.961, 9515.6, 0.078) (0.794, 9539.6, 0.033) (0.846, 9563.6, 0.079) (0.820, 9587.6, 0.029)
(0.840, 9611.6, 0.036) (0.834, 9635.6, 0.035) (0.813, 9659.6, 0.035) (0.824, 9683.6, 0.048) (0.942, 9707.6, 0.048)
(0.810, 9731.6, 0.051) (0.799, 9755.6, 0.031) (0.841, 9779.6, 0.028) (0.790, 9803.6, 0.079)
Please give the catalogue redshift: 0.703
